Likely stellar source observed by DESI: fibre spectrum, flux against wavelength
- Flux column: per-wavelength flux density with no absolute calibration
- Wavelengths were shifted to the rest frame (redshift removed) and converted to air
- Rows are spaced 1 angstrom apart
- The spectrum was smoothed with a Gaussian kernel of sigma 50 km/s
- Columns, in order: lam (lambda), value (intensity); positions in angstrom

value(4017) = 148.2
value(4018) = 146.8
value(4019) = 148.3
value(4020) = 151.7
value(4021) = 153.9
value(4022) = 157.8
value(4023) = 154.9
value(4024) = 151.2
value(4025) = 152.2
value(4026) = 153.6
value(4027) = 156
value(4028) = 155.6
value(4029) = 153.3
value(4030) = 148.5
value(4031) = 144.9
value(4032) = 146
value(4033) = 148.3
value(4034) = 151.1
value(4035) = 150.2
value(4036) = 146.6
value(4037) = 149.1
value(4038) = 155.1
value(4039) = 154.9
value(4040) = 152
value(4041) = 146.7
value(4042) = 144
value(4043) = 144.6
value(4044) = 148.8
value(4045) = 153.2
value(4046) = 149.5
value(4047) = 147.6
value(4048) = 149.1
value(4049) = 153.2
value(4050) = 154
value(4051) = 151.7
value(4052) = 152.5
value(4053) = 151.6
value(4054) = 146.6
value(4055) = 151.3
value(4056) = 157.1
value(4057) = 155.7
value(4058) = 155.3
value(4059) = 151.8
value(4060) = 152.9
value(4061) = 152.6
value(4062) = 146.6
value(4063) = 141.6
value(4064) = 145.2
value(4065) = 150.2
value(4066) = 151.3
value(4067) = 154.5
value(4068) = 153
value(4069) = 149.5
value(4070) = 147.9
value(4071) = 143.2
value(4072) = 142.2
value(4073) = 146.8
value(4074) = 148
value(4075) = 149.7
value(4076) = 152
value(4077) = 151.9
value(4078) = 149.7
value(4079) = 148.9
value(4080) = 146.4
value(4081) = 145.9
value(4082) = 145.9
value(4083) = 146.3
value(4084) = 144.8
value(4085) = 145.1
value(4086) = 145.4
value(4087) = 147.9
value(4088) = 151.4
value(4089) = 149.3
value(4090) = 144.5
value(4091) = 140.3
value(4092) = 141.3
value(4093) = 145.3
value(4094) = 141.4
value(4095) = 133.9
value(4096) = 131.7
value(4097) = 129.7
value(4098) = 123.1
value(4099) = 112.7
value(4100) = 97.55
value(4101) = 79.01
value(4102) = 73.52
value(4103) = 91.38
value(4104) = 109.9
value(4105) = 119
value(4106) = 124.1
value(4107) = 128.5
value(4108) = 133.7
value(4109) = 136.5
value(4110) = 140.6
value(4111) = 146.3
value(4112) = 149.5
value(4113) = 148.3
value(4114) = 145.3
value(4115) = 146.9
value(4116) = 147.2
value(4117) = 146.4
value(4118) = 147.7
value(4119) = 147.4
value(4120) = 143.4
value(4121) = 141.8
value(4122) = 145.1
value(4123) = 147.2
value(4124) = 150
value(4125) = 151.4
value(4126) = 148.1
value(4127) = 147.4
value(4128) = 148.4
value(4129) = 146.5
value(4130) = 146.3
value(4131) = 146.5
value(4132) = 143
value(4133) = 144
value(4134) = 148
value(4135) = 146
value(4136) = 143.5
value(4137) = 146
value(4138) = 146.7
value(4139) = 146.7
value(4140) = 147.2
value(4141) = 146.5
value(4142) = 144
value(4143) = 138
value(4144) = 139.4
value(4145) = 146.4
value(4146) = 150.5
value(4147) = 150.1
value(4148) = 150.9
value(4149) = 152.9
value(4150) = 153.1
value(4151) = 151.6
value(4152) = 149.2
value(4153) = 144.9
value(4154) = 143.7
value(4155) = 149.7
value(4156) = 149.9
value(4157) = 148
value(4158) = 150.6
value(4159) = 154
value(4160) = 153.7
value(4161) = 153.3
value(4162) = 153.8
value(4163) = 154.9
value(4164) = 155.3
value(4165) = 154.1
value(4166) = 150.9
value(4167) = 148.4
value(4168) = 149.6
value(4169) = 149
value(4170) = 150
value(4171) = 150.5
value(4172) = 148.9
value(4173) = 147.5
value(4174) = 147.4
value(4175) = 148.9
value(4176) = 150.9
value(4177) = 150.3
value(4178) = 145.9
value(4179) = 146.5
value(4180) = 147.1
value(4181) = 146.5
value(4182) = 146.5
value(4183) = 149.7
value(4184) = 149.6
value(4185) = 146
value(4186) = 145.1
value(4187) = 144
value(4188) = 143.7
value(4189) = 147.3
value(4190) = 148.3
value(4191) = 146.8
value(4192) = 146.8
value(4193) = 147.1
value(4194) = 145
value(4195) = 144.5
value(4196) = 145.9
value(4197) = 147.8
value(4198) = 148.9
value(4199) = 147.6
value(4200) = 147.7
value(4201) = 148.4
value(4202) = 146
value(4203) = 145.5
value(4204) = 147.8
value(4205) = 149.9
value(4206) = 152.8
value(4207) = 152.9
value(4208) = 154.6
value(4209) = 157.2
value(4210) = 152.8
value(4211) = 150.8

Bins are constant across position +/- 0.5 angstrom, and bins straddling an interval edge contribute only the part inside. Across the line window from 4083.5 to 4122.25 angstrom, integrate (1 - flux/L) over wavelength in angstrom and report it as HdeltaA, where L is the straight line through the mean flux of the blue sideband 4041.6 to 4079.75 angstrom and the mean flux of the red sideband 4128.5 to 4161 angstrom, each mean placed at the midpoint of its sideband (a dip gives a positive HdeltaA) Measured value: 3.9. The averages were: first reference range 150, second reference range 148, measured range 134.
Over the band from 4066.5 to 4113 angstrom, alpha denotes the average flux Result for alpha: 137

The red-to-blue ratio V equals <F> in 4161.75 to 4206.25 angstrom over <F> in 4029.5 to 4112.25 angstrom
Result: 1.0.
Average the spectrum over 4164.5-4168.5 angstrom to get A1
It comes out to 151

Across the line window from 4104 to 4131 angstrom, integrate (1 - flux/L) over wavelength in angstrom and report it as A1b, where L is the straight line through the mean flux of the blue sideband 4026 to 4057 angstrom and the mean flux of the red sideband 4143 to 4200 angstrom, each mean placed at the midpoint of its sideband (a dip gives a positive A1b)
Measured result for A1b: 1.2 angstrom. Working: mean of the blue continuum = 151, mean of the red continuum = 149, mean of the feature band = 143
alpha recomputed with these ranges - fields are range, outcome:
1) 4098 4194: 143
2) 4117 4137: 146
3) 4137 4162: 148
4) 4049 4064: 151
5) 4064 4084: 148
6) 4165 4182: 149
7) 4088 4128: 134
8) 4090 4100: 132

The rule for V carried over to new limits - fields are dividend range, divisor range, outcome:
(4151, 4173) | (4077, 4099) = 1.06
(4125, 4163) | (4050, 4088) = 0.99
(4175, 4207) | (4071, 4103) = 1.08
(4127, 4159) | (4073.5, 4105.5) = 1.10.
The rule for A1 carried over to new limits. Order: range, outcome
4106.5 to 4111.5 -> 137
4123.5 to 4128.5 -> 149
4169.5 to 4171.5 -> 150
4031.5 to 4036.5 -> 148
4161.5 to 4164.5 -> 155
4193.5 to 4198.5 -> 146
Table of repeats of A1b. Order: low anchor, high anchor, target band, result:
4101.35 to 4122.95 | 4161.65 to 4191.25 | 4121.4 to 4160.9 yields -1.99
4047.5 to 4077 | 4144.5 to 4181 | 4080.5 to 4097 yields 0.75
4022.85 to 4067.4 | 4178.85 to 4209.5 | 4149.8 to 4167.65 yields -0.30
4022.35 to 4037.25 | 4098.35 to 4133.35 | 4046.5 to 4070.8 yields -0.90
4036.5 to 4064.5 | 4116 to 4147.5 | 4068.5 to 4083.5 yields 0.15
